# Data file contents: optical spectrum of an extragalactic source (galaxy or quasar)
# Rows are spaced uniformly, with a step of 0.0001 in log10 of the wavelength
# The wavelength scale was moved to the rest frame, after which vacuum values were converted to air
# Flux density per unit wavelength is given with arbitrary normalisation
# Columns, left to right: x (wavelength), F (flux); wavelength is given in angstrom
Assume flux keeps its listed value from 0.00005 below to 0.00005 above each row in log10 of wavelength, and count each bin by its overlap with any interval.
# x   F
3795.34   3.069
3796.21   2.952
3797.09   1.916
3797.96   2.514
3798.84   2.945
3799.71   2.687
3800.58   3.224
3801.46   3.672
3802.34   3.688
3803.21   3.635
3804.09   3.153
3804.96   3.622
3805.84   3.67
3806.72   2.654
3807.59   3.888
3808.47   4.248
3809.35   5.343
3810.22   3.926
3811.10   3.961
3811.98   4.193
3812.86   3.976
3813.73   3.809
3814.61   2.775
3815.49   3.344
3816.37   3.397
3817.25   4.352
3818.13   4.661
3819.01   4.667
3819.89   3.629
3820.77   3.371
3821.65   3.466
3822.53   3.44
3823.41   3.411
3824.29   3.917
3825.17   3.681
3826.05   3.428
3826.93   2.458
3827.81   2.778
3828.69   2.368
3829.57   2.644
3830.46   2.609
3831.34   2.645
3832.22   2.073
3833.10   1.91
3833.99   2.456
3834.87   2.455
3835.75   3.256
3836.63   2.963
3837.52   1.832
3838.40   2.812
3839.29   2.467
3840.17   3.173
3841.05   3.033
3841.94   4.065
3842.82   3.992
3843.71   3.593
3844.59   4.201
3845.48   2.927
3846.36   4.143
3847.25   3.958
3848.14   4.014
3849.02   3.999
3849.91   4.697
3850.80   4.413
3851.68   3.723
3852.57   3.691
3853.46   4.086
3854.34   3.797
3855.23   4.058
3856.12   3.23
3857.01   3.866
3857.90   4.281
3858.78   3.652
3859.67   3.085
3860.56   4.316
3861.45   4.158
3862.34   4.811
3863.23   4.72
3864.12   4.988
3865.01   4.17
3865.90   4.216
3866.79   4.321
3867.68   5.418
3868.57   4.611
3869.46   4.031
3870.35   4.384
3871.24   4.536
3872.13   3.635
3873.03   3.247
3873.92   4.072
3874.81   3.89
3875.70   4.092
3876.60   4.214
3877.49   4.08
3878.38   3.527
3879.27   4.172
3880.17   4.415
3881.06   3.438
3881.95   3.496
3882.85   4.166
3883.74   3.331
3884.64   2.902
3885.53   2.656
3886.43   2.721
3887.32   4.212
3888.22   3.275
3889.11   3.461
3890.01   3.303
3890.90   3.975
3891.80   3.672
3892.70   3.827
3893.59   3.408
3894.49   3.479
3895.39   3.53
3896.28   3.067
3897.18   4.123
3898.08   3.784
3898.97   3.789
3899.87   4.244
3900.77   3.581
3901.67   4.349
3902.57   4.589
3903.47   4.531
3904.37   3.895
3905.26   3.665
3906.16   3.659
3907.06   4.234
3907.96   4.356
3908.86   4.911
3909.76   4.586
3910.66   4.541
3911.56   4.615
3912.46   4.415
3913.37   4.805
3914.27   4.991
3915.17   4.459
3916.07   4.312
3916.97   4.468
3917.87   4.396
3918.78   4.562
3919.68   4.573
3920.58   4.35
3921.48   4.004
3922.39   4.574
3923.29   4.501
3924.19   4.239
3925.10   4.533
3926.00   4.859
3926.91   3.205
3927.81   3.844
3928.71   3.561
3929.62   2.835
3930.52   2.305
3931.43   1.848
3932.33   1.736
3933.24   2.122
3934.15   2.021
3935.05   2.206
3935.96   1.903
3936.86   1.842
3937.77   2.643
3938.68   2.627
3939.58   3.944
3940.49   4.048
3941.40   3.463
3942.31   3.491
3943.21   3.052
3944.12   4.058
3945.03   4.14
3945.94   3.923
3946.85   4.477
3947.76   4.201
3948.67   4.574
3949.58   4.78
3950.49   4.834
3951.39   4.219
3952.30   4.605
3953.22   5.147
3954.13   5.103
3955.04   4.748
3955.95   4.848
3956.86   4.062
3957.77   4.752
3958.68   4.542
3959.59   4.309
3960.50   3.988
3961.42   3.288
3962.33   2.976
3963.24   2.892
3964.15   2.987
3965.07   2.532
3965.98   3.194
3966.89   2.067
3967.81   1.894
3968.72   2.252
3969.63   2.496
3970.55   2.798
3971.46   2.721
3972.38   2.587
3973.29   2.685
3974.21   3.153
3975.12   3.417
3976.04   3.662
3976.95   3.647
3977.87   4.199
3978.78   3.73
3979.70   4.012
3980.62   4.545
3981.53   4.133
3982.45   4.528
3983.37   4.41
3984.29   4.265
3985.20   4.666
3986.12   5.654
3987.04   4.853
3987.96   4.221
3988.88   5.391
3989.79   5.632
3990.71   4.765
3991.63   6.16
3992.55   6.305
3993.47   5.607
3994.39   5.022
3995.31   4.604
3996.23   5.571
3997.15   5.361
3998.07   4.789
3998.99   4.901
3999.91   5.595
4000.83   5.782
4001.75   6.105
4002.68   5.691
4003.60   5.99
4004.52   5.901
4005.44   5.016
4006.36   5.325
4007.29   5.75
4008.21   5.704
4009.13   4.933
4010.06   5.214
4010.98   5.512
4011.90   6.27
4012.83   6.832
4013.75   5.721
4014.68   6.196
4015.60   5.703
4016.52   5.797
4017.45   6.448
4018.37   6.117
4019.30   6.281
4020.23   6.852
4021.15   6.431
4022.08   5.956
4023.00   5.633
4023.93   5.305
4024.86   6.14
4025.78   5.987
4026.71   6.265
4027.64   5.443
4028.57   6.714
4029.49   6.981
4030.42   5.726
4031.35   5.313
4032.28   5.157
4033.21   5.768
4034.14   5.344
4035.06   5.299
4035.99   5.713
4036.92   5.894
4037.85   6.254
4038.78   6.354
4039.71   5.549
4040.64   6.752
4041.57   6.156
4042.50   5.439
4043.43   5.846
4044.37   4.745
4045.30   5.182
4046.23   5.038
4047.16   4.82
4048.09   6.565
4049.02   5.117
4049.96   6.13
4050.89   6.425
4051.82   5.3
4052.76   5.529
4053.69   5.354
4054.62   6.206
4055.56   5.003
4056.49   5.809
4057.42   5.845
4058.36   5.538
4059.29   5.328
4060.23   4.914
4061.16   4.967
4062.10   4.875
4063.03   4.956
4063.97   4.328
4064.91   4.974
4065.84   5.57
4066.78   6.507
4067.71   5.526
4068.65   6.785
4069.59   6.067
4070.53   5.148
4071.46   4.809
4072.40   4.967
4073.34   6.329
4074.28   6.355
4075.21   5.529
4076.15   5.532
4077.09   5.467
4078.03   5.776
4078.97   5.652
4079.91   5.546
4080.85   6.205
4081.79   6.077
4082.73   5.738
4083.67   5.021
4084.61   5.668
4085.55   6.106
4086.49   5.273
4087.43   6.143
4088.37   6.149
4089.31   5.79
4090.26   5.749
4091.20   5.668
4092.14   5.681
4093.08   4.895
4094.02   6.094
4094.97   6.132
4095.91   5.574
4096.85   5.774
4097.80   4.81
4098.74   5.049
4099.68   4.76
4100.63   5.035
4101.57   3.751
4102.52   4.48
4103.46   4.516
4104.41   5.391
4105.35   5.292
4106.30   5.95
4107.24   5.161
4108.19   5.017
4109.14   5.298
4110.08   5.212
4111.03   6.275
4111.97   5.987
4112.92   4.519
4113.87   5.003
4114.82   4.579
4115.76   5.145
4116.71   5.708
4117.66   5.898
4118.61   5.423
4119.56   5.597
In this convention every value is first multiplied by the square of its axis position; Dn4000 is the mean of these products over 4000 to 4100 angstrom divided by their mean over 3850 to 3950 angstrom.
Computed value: 1.6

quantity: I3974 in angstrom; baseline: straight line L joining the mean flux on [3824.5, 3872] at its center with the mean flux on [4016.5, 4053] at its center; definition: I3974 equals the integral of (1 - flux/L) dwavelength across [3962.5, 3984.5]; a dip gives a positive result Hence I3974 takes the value 8.0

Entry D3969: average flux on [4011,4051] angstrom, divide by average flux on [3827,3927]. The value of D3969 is 1.5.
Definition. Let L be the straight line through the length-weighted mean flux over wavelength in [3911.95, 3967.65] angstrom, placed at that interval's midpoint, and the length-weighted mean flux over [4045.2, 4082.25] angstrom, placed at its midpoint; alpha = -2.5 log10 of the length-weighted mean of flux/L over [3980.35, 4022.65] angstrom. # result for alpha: -0.18 mag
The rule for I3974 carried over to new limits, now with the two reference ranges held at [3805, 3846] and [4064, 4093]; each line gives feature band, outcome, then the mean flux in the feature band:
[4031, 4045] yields -1.0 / 5.7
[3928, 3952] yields 6.2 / 3.28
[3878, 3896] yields 1.7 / 3.54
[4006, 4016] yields -1.3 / 5.74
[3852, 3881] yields -2.9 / 4.11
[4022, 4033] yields -1.4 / 5.88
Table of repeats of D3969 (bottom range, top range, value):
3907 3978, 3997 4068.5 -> 1.54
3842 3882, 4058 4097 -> 1.38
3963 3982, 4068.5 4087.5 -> 1.82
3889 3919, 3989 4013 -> 1.35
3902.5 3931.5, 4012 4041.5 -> 1.44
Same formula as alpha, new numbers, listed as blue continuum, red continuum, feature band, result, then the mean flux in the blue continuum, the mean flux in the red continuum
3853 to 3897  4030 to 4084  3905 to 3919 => -0.054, 3.88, 5.59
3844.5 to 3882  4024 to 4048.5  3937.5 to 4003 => 0.226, 4.07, 5.78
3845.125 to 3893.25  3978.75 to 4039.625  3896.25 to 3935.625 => 0.139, 3.93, 5.55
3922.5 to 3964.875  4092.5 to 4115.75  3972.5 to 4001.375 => -0.145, 3.66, 5.19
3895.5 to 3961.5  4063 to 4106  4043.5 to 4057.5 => -0.077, 3.94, 5.5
